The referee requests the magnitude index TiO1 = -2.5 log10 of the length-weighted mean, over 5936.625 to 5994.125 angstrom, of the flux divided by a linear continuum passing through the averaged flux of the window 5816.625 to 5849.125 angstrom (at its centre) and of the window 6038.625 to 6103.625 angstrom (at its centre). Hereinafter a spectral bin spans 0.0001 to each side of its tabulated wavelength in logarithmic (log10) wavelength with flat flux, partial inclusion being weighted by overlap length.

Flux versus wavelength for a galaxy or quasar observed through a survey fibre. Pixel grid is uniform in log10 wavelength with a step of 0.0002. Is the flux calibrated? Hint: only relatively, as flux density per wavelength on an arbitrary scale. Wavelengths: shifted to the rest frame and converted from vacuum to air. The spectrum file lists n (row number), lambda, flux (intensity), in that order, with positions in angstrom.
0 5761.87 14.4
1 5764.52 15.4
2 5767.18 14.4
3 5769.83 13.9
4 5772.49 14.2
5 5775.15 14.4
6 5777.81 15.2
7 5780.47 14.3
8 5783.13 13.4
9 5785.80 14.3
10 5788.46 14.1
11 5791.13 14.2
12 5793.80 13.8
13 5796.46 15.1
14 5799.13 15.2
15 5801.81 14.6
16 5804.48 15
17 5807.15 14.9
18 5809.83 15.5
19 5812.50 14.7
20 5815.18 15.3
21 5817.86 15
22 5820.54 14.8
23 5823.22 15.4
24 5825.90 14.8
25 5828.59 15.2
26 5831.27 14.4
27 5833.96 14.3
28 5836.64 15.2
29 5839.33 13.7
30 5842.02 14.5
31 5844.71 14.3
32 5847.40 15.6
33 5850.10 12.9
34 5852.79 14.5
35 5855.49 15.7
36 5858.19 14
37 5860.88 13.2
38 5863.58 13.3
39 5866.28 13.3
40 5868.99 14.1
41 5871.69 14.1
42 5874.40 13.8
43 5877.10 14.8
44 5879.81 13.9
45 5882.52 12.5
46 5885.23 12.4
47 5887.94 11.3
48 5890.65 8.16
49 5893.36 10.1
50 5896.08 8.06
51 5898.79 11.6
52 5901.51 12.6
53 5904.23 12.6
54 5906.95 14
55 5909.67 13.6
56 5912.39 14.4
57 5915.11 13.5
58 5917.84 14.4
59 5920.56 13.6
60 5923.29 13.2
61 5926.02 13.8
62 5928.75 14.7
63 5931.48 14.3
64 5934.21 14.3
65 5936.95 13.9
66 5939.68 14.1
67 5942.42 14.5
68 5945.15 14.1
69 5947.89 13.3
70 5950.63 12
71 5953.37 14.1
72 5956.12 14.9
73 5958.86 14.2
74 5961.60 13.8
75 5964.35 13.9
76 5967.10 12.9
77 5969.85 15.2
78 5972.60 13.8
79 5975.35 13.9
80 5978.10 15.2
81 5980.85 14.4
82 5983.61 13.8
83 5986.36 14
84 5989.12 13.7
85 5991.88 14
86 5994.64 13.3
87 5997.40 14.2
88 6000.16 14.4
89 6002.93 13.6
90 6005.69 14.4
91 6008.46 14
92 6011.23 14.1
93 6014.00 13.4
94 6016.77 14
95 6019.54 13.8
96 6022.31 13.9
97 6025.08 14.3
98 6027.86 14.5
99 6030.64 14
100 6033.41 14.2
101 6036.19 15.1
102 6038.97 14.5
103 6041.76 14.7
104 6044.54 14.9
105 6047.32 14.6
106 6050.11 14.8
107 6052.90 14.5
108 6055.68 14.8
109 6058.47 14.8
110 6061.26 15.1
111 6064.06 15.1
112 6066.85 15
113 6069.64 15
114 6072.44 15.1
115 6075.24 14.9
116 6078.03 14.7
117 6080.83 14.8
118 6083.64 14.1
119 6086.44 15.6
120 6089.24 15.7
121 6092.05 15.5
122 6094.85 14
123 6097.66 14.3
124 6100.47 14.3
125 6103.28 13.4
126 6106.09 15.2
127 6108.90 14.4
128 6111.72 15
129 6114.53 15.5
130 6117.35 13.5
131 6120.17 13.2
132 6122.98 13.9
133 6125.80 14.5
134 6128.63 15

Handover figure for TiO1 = 0.060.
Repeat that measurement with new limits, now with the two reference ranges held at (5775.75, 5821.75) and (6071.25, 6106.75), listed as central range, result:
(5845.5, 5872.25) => 0.05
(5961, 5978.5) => 0.05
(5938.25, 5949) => 0.05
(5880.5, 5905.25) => 0.30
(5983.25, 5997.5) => 0.07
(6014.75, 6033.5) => 0.05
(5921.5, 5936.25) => 0.05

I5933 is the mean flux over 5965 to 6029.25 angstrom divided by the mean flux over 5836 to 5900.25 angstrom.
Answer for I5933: 1.07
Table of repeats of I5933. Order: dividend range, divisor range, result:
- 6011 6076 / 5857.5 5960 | 1.10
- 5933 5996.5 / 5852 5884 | 1.00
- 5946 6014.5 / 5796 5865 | 0.95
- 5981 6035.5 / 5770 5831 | 0.95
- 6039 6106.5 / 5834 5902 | 1.13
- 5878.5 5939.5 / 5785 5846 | 0.87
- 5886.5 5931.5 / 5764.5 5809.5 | 0.87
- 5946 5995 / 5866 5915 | 1.11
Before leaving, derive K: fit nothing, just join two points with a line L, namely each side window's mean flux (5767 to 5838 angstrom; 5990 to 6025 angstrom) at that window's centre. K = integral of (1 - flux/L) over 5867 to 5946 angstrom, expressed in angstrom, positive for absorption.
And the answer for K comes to 6.5 angstrom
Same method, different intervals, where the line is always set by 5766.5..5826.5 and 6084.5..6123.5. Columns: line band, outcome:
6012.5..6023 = 0.58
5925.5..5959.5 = 1.34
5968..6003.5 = 1.14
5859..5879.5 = 1.13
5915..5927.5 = 0.74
